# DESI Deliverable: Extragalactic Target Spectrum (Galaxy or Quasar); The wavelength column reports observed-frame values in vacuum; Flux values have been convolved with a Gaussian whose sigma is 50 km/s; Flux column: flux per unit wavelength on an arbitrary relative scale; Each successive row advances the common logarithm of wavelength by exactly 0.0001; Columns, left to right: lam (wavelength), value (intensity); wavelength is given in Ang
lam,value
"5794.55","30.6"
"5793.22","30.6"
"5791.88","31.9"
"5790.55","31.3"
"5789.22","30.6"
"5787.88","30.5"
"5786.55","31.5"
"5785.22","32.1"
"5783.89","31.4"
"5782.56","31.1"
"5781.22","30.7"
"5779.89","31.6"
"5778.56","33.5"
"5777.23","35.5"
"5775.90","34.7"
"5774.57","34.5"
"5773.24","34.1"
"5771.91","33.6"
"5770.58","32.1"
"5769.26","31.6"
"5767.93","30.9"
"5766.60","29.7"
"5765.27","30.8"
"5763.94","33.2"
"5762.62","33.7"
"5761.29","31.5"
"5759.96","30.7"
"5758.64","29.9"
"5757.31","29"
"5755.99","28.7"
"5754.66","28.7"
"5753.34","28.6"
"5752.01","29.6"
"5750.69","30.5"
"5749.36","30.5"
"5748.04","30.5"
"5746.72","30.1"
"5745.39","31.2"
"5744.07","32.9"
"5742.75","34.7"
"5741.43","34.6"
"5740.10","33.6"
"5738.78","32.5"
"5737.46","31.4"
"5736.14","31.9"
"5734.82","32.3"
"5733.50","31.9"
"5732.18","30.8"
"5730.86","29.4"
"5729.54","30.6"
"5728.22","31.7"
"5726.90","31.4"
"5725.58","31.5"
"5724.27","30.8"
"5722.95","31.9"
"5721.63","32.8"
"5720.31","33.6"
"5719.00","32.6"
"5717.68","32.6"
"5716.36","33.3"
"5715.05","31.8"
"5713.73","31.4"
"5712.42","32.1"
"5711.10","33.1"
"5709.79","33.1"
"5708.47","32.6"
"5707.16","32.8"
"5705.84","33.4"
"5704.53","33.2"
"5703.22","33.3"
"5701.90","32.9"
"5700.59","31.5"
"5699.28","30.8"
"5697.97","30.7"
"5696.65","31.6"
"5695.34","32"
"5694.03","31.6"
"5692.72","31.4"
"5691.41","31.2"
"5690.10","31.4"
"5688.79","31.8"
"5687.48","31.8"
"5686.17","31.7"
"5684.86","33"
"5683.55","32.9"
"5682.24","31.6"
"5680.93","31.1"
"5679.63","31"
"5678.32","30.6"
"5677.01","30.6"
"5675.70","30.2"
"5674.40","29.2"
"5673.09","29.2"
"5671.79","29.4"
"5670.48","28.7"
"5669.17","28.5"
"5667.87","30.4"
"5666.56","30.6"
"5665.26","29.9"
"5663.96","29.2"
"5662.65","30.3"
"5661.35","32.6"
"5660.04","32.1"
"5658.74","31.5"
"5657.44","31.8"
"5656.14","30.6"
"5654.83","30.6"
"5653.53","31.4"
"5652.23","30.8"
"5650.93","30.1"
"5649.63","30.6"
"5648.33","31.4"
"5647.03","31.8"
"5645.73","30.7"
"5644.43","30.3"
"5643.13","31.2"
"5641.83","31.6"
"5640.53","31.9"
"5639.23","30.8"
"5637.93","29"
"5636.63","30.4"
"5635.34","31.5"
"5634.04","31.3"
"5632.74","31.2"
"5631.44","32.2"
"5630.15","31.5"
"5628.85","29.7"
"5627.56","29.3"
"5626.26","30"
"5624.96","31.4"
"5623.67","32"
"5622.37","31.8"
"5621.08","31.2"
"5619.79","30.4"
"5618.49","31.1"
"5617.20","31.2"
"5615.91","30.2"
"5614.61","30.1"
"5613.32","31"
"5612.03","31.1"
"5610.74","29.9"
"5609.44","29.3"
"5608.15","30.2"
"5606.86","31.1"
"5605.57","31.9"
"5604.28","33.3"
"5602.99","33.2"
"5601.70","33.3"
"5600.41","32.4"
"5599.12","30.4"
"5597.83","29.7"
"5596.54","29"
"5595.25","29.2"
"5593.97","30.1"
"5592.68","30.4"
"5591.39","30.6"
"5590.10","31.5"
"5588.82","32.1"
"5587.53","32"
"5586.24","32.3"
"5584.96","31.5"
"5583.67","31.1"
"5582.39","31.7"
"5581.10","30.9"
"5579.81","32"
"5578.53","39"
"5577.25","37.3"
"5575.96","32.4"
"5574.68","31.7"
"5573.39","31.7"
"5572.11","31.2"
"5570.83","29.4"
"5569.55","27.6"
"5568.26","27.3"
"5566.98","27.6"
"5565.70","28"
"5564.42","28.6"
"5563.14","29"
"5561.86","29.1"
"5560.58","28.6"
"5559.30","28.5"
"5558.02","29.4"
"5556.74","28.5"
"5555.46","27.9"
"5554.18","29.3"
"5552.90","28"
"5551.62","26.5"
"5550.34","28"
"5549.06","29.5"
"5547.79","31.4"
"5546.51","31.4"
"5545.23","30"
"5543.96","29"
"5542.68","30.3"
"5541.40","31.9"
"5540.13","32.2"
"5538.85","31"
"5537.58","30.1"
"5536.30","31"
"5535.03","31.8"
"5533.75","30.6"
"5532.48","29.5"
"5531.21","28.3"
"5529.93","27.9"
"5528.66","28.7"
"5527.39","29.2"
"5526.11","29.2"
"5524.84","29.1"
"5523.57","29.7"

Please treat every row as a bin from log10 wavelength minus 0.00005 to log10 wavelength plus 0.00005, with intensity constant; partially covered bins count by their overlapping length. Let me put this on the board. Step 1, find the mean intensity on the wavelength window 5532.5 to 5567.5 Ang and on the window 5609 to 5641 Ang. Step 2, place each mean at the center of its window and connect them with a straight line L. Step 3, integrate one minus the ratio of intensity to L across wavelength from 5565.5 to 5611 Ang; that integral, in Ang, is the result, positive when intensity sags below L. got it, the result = -1.6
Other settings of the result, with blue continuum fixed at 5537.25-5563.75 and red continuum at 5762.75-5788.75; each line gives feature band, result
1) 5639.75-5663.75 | -0.3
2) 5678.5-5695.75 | -0.3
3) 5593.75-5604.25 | -0.3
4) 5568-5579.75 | -0.9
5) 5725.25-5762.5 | 0.9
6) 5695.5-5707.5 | -0.3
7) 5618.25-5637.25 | -0.3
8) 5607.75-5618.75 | -0.1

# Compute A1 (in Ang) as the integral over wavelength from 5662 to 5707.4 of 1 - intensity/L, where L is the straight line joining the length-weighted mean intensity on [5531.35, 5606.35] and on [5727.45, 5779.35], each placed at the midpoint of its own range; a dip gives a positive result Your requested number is 0.22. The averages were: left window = 30.6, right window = 31.7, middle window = 31.1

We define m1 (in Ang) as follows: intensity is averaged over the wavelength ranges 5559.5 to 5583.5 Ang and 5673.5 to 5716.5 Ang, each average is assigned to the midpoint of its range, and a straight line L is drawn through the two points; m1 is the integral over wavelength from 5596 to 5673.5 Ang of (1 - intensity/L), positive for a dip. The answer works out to 1.1 Ang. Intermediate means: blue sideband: 30.7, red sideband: 31.8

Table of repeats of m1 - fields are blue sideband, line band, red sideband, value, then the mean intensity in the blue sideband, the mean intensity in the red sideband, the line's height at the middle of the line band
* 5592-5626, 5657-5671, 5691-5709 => 0.5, 30.9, 32.1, 31.6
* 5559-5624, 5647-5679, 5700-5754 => 1.0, 30.9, 32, 31.5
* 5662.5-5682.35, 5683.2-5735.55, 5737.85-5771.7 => -2.5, 30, 31.2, 30.5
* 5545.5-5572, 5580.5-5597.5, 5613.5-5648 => -0.7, 28.7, 30.9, 29.7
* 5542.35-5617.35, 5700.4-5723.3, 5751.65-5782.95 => -1.0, 30.5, 31.6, 31.3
